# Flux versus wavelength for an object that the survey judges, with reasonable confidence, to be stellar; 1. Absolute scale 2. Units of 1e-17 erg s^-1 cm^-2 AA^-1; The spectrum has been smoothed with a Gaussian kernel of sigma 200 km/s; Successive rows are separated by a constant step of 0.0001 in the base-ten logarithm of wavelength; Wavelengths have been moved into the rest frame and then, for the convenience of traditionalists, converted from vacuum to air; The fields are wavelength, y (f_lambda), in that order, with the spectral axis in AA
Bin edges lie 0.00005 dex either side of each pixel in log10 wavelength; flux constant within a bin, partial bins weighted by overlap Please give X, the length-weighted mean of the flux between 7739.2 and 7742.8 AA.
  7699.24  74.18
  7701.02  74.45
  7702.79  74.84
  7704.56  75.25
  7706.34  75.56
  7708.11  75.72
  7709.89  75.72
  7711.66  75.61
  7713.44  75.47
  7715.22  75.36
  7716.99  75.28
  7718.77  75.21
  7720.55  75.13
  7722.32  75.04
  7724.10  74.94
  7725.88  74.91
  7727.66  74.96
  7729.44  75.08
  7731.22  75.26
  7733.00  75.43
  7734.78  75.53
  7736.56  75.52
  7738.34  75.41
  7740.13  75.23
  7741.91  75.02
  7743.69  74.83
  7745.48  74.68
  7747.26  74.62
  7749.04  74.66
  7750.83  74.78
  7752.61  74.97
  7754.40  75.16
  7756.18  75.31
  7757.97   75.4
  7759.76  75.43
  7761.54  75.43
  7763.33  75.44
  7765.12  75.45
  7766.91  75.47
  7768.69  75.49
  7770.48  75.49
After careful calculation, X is 75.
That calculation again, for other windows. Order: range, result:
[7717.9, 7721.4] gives 75.1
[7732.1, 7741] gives 75.4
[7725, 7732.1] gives 75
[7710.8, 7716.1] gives 75.4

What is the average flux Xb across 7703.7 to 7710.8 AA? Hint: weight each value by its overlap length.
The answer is 75.6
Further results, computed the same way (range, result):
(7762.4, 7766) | 75.3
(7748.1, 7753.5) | 74.8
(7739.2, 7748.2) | 74.9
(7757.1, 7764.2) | 75.4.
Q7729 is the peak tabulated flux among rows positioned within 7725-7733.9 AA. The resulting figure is 75.43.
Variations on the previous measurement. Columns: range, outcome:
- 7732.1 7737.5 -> 75.53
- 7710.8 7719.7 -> 75.61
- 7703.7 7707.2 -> 75.56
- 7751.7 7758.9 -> 75.4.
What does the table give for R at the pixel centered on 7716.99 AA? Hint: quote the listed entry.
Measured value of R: 75.28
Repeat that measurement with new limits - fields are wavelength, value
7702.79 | 74.84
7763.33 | 75.44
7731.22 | 75.26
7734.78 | 75.53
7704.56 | 75.25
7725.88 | 74.91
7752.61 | 74.97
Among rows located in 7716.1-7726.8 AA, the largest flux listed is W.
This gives 75.28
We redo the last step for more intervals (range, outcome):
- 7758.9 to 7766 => 75.45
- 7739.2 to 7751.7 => 75.23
